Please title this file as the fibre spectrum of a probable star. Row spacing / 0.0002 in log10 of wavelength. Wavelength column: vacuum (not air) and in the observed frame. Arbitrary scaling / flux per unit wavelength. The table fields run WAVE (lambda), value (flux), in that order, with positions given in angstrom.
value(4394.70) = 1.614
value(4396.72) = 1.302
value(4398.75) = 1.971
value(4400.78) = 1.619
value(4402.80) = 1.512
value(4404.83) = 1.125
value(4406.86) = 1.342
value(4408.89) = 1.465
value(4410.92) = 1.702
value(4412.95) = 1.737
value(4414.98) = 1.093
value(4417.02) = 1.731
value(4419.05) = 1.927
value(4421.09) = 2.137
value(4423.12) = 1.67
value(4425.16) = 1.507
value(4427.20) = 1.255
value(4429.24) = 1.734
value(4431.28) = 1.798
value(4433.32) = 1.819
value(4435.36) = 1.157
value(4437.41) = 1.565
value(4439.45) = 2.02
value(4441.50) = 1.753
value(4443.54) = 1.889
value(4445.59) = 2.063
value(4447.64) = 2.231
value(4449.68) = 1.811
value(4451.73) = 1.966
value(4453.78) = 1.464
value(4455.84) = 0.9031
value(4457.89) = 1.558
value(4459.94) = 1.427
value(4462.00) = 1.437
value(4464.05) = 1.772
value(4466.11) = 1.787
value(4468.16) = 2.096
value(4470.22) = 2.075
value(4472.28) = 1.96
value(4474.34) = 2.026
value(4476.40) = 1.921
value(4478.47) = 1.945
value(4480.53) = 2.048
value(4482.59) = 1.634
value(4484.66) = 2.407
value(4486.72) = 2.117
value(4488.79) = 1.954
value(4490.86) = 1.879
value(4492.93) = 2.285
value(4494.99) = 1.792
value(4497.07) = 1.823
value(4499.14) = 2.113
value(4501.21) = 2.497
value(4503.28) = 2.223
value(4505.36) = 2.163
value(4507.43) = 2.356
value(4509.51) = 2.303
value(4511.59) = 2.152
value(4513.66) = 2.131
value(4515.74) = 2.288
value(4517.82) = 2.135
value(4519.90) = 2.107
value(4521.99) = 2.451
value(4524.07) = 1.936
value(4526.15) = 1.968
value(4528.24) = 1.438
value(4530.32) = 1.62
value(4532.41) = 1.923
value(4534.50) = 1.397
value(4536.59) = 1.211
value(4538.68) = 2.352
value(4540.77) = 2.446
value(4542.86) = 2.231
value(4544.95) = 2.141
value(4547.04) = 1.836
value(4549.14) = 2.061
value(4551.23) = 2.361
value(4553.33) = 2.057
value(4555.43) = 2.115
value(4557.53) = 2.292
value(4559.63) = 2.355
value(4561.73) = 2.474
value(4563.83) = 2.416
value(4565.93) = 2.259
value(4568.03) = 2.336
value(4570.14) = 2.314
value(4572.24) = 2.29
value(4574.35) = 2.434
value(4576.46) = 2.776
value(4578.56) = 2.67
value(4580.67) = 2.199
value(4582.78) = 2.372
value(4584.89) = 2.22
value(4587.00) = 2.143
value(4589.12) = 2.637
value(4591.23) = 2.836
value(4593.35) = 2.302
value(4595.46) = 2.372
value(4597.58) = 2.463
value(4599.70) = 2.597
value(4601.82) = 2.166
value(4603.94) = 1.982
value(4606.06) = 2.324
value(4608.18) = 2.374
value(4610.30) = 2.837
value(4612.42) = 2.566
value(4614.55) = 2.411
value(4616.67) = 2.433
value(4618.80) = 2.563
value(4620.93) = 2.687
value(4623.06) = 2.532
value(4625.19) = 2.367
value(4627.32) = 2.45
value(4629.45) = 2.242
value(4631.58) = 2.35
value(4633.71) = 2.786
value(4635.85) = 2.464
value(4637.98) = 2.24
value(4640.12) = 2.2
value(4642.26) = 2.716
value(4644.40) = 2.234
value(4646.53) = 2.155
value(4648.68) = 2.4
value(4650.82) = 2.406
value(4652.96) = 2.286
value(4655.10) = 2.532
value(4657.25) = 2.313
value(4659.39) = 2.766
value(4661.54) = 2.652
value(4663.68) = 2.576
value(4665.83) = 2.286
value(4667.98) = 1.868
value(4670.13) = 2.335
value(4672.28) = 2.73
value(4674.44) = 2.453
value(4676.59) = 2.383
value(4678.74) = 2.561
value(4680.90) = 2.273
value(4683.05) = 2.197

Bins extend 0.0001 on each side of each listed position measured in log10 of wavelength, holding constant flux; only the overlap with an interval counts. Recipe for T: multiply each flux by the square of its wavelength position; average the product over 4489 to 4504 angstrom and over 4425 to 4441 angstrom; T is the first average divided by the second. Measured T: 1.3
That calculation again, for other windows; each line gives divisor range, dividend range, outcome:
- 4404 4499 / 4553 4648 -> 1.46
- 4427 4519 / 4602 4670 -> 1.35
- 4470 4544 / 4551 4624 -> 1.22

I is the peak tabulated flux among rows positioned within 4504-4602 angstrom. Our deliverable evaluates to 2.836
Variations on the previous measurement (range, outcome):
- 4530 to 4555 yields 2.446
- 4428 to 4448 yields 2.231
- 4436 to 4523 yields 2.497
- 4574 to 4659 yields 2.837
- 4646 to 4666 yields 2.766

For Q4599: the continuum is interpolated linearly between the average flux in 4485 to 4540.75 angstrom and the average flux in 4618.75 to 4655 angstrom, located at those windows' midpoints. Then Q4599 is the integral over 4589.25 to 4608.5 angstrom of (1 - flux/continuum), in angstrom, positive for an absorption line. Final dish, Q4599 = -0.8 angstrom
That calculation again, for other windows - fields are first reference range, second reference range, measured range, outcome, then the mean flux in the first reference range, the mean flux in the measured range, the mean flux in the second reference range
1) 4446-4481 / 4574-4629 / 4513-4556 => 2.43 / 1.79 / 2.01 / 2.45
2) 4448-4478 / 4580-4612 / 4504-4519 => -1.79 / 1.74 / 2.22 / 2.39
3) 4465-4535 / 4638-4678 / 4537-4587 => -2.51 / 2.03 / 2.29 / 2.4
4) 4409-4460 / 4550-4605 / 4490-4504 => -0.77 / 1.68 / 2.09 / 2.36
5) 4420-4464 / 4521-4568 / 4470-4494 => -2.49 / 1.68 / 2.02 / 2.07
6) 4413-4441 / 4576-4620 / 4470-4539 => -0.47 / 1.65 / 2.01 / 2.44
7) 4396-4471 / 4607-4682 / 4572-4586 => -1.48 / 1.66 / 2.43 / 2.44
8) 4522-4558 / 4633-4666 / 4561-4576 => -2.01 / 1.97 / 2.37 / 2.44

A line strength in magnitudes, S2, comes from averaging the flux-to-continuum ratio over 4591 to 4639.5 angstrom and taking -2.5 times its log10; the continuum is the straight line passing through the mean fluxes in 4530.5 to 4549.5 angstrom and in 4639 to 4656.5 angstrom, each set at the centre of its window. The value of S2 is -0.10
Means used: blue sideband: 1.94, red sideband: 2.36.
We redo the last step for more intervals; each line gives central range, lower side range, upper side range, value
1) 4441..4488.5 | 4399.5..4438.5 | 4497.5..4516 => 0.04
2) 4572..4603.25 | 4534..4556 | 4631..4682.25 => -0.12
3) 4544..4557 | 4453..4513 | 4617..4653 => 0.03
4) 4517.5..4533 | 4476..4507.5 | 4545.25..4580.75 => 0.13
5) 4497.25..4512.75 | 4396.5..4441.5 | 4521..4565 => -0.17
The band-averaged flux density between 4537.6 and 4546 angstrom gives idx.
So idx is 2.29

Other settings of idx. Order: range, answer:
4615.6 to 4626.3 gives 2.52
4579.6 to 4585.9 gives 2.26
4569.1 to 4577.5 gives 2.45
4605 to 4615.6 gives 2.5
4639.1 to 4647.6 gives 2.33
